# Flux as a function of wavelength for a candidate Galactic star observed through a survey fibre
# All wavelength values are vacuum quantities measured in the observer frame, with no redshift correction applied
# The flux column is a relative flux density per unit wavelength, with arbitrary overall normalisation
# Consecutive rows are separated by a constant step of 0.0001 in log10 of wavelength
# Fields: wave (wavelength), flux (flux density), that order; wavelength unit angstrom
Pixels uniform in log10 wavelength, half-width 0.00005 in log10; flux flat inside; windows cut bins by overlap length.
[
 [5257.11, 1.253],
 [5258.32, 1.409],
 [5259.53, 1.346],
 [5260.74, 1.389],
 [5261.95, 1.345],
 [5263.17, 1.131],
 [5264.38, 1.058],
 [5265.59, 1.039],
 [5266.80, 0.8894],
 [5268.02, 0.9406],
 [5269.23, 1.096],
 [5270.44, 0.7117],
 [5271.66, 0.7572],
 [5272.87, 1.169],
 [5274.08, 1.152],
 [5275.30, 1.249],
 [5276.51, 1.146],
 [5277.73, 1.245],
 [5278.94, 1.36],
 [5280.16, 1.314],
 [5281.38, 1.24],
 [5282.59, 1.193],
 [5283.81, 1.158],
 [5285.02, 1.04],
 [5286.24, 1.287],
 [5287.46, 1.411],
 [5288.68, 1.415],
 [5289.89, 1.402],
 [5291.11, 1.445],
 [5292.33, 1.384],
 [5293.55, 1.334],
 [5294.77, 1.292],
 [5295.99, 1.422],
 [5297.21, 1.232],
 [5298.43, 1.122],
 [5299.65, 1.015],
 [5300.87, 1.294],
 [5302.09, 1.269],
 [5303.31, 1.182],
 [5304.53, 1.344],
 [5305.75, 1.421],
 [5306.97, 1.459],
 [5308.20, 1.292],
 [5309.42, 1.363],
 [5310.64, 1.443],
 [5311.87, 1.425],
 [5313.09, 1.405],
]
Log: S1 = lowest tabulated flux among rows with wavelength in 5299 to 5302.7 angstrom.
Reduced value 1.015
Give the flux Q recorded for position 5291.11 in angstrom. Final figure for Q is 1.445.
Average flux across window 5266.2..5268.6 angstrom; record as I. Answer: 0.912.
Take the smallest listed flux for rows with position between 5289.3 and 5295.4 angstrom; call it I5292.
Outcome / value 1.292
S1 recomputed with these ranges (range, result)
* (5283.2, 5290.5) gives 1.04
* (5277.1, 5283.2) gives 1.193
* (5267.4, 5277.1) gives 0.7117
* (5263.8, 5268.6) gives 0.8894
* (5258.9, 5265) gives 1.058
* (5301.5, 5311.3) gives 1.182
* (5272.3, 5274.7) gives 1.152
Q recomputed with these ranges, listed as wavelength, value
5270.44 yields 0.7117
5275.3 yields 1.249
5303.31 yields 1.182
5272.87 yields 1.169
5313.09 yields 1.405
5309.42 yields 1.363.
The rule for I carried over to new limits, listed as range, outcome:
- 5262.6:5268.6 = 1.01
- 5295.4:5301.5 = 1.22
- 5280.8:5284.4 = 1.2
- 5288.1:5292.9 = 1.41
